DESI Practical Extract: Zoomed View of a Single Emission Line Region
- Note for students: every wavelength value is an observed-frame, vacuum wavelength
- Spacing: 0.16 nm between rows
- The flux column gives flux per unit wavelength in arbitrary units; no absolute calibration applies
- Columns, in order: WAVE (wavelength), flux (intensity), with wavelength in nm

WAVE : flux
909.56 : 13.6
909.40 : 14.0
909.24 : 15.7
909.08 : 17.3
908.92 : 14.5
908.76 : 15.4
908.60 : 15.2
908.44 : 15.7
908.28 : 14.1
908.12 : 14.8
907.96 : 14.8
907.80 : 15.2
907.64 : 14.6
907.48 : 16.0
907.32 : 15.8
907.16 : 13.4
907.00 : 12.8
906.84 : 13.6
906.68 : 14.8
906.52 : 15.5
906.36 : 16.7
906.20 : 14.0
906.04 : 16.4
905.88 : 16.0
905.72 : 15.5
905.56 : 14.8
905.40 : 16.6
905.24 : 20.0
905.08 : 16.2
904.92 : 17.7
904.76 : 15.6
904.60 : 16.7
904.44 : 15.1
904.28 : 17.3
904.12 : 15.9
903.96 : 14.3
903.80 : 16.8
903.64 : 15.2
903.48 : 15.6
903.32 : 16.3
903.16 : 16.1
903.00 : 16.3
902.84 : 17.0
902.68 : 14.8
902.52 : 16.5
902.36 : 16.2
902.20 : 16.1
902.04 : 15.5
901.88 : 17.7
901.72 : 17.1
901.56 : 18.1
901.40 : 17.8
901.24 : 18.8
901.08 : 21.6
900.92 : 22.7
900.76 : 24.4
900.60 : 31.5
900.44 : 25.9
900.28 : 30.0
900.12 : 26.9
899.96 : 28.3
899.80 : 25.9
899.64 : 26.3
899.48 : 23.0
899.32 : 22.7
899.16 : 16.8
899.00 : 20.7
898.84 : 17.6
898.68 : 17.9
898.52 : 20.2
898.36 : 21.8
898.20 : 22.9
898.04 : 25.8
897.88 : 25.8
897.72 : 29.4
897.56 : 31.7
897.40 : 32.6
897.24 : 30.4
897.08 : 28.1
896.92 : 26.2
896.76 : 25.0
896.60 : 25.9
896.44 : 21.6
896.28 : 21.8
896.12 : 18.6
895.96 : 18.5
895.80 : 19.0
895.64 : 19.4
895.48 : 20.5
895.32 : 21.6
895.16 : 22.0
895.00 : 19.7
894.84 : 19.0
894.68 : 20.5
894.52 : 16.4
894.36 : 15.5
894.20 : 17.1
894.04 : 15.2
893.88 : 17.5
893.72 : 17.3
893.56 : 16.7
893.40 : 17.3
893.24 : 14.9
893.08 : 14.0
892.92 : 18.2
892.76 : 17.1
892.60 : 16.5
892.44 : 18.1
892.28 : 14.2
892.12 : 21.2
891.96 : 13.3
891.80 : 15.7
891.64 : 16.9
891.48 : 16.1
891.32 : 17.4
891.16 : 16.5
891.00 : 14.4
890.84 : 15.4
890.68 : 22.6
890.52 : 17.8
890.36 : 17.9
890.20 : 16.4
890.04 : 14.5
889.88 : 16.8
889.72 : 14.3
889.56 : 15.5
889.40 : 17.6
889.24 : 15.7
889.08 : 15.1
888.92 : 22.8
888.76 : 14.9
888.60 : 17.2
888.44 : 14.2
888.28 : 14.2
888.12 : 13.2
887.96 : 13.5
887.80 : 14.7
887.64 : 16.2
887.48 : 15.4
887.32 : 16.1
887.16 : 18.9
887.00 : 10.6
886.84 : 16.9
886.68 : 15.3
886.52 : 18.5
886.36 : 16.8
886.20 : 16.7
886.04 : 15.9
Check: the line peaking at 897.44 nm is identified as H-alpha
